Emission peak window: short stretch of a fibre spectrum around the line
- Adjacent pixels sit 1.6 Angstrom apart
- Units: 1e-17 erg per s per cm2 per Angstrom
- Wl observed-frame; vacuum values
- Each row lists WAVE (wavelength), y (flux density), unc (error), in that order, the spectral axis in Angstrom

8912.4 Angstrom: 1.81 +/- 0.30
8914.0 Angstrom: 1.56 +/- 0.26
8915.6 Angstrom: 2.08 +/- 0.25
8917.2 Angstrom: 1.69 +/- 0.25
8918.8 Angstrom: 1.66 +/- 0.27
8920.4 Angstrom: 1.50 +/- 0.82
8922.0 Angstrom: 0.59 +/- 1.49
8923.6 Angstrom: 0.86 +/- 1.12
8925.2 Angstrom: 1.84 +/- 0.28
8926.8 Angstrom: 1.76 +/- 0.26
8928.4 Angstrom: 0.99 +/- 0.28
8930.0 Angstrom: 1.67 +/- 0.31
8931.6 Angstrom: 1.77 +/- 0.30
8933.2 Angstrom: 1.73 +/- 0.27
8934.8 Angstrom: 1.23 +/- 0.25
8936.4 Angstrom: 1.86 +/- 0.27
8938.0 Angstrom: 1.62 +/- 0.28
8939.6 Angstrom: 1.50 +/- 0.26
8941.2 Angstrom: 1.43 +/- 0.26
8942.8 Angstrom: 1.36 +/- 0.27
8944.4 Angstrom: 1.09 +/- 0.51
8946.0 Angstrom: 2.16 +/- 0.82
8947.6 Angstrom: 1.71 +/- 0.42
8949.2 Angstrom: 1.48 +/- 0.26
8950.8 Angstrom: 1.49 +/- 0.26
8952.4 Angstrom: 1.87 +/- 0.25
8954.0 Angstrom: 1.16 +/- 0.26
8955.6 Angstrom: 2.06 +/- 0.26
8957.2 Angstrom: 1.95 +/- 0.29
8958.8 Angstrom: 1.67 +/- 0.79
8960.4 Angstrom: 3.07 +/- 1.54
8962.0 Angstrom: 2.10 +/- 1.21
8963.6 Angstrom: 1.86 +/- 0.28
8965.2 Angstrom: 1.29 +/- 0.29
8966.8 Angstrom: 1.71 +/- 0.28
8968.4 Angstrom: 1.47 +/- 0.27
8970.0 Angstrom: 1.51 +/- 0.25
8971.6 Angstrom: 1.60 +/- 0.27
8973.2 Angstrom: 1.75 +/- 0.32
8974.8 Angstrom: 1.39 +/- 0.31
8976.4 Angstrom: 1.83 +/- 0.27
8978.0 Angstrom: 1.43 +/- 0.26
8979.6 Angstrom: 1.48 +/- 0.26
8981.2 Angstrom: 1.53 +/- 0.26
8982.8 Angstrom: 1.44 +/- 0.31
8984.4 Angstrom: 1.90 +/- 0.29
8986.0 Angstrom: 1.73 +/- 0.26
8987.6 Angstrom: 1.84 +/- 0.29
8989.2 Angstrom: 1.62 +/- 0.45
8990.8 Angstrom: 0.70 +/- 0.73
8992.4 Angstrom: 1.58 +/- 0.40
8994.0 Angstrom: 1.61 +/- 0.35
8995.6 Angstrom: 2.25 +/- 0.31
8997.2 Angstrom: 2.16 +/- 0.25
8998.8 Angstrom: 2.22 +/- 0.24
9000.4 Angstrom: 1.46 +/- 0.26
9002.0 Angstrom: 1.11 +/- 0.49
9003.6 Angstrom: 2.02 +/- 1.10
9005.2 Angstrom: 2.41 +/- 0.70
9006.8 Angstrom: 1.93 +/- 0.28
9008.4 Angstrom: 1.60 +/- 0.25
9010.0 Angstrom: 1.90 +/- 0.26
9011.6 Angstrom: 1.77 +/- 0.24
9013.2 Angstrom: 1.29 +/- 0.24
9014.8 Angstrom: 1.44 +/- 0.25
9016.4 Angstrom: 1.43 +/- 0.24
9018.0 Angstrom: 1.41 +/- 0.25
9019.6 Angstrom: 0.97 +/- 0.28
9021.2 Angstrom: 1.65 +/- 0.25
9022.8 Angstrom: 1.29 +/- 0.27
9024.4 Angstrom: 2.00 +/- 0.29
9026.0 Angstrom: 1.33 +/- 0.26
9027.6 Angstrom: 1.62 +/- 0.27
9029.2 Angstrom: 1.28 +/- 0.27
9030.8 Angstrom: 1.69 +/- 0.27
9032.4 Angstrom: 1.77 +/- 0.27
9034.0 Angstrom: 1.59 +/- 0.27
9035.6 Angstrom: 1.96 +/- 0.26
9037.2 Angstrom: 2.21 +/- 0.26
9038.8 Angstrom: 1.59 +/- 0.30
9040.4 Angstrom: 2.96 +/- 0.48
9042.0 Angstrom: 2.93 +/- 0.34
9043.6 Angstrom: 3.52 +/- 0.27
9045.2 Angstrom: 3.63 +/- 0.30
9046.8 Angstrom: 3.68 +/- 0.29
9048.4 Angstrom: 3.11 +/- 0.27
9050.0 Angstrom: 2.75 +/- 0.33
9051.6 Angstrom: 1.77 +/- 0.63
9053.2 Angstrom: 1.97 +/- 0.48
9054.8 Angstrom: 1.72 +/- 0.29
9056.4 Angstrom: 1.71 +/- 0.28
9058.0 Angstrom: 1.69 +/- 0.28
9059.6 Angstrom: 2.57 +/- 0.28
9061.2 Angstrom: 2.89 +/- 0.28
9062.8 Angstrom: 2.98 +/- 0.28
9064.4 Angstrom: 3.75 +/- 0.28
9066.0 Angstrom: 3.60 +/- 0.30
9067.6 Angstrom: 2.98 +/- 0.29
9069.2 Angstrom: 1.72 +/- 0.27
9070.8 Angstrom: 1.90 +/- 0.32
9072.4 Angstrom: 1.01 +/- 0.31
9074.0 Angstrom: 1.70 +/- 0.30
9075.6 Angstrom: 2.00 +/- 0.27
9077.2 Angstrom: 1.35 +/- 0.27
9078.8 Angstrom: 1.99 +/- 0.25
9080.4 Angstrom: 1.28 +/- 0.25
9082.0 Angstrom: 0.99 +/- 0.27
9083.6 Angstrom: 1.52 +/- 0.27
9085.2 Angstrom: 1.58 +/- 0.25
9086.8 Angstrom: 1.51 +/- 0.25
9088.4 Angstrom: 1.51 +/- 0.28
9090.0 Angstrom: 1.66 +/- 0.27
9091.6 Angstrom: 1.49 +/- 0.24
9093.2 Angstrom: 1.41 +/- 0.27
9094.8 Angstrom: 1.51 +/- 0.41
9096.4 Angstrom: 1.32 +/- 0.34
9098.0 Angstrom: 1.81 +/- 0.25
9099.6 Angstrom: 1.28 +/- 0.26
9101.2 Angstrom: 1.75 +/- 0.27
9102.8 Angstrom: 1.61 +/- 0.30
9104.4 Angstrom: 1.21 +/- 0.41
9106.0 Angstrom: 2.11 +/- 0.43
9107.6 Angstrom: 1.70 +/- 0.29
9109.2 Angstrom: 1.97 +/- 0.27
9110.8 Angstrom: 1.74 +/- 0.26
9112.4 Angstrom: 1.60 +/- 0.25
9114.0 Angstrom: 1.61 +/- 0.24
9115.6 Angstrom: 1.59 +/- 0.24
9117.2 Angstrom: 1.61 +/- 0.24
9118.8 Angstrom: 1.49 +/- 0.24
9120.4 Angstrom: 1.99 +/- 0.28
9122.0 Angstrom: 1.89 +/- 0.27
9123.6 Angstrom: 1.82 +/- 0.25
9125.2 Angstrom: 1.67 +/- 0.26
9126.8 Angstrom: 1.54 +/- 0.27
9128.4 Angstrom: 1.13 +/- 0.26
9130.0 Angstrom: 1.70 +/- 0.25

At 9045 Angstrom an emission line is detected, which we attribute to [S II] 6716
